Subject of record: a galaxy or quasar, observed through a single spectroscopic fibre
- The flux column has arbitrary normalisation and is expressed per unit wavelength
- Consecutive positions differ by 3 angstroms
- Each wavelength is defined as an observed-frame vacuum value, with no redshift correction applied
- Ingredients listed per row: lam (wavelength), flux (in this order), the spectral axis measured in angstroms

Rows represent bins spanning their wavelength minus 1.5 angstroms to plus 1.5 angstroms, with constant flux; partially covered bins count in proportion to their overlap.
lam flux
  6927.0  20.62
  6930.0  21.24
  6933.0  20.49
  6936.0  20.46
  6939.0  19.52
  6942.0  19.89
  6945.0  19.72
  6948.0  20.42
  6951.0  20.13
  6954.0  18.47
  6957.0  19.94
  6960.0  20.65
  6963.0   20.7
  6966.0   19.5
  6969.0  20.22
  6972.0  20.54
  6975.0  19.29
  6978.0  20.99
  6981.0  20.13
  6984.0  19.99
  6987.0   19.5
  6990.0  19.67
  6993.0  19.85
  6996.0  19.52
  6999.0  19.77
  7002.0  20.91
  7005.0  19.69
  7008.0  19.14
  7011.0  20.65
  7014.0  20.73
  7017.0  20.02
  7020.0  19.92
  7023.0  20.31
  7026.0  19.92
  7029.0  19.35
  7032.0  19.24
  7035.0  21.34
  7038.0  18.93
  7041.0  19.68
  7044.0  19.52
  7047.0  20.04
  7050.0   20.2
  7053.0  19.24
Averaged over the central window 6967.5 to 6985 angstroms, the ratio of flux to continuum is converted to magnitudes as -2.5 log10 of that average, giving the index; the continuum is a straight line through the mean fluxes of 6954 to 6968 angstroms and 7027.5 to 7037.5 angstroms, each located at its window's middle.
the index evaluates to -0.01 mag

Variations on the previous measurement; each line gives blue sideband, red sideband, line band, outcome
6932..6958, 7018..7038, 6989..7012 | 0.00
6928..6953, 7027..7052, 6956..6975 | 0.00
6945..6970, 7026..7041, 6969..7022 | -0.01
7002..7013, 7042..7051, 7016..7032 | 0.01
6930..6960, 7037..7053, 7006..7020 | -0.02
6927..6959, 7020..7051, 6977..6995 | 0.00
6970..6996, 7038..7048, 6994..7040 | -0.01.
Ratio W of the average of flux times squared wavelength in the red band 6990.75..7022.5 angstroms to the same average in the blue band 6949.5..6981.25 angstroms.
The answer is 1.01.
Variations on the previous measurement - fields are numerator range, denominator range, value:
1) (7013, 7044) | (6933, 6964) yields 1.02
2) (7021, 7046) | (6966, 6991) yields 1.00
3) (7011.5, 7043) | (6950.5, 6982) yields 1.01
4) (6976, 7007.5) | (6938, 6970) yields 1.01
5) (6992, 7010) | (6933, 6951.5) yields 1.01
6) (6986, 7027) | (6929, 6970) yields 1.01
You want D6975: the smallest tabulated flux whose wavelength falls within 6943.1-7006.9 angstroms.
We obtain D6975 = 18.47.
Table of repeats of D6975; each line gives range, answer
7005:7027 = 19.14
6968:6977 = 19.29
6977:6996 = 19.5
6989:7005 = 19.52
